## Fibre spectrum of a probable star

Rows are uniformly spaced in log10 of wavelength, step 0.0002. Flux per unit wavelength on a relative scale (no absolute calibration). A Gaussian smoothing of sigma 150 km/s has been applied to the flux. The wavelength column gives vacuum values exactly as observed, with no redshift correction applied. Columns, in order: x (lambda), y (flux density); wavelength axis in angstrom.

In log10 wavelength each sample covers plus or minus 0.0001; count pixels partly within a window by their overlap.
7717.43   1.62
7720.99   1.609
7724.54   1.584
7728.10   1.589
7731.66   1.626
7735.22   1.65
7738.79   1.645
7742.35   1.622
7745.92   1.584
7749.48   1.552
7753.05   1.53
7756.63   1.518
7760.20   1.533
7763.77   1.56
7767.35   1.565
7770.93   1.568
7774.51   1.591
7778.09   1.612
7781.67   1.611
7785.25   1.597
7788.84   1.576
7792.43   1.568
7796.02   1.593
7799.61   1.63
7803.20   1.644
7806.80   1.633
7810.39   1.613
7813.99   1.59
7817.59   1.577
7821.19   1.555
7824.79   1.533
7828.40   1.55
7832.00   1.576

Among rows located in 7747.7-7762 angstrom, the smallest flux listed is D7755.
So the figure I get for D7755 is 1.518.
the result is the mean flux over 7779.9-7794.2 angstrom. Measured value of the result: 1.59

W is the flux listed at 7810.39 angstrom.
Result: 1.613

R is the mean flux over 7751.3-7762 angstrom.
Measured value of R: 1.53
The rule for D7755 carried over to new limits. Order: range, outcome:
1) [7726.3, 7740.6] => 1.589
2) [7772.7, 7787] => 1.591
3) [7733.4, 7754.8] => 1.53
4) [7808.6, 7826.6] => 1.533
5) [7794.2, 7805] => 1.593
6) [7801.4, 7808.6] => 1.633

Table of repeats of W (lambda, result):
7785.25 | 1.597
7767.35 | 1.565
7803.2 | 1.644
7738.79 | 1.645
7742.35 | 1.622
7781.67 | 1.611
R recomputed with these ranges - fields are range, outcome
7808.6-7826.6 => 1.57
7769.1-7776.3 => 1.58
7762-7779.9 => 1.58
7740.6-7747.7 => 1.6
